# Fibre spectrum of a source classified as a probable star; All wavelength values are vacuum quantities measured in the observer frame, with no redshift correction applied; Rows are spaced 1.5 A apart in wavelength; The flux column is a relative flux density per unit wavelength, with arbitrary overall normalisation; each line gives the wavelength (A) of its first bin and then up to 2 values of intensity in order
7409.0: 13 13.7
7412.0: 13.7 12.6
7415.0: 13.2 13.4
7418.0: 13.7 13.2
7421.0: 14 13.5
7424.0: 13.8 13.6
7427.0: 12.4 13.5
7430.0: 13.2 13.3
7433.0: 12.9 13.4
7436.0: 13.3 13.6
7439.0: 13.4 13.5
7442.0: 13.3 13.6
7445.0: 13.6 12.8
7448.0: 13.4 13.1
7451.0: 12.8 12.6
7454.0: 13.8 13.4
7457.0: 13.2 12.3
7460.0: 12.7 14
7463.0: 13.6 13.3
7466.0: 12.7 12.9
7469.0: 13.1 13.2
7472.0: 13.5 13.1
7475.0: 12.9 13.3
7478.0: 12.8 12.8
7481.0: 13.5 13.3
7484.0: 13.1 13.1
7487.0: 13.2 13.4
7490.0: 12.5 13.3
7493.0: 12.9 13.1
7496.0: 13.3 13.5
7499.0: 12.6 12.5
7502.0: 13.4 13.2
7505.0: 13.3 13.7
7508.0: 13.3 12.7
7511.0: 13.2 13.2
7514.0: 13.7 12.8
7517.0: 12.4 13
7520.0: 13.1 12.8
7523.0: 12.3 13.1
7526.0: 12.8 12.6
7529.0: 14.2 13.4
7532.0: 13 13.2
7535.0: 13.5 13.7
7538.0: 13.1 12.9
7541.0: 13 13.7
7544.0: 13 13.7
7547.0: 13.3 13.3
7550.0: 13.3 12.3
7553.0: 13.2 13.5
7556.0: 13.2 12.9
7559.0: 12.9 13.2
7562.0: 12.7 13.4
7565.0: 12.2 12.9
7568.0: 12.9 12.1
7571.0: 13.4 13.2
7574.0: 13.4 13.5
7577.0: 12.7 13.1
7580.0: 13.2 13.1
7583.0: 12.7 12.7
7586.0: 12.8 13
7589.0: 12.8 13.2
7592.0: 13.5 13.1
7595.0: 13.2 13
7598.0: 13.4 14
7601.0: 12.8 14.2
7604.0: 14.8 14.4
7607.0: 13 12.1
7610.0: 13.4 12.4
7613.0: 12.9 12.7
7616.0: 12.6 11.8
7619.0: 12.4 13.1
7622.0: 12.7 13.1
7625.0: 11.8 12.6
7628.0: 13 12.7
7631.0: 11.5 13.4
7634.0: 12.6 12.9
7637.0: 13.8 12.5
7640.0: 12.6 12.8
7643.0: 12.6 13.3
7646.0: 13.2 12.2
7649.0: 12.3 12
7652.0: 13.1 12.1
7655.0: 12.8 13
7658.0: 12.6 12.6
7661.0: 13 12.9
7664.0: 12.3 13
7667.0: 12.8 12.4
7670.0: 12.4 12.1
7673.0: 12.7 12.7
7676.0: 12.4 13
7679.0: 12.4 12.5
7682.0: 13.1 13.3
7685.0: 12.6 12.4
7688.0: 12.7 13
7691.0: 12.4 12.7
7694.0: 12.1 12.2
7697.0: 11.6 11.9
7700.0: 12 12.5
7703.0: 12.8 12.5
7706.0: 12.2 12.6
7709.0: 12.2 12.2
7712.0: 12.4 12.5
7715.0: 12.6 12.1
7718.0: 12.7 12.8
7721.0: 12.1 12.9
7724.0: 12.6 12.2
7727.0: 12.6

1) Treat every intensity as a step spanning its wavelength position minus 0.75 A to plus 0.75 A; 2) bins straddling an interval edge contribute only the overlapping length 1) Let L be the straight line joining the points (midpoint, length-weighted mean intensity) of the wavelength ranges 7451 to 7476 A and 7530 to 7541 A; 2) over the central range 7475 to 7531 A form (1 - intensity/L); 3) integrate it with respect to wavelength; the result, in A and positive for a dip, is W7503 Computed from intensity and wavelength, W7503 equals 0.4 A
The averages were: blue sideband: 13.1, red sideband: 13.2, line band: 13.1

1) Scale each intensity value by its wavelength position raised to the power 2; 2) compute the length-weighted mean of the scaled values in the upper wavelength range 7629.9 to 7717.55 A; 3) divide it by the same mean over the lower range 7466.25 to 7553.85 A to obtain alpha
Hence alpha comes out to 1.0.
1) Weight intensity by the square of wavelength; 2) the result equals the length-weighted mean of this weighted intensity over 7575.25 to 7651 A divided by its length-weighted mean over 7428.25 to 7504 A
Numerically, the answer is 1.02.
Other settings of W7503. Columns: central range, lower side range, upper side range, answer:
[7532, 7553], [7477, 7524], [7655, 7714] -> -0.4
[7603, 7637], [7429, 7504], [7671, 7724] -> -0.3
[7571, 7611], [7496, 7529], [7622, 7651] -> -1.3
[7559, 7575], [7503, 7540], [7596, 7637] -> 0.1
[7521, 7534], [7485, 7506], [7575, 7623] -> 0.0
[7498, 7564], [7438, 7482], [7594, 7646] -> -0.2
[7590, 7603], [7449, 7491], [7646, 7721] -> -0.6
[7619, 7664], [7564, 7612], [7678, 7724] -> 0.4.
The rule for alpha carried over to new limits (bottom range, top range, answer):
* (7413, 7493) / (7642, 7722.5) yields 1.01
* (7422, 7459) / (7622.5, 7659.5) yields 1.01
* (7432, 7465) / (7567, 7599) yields 1.02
